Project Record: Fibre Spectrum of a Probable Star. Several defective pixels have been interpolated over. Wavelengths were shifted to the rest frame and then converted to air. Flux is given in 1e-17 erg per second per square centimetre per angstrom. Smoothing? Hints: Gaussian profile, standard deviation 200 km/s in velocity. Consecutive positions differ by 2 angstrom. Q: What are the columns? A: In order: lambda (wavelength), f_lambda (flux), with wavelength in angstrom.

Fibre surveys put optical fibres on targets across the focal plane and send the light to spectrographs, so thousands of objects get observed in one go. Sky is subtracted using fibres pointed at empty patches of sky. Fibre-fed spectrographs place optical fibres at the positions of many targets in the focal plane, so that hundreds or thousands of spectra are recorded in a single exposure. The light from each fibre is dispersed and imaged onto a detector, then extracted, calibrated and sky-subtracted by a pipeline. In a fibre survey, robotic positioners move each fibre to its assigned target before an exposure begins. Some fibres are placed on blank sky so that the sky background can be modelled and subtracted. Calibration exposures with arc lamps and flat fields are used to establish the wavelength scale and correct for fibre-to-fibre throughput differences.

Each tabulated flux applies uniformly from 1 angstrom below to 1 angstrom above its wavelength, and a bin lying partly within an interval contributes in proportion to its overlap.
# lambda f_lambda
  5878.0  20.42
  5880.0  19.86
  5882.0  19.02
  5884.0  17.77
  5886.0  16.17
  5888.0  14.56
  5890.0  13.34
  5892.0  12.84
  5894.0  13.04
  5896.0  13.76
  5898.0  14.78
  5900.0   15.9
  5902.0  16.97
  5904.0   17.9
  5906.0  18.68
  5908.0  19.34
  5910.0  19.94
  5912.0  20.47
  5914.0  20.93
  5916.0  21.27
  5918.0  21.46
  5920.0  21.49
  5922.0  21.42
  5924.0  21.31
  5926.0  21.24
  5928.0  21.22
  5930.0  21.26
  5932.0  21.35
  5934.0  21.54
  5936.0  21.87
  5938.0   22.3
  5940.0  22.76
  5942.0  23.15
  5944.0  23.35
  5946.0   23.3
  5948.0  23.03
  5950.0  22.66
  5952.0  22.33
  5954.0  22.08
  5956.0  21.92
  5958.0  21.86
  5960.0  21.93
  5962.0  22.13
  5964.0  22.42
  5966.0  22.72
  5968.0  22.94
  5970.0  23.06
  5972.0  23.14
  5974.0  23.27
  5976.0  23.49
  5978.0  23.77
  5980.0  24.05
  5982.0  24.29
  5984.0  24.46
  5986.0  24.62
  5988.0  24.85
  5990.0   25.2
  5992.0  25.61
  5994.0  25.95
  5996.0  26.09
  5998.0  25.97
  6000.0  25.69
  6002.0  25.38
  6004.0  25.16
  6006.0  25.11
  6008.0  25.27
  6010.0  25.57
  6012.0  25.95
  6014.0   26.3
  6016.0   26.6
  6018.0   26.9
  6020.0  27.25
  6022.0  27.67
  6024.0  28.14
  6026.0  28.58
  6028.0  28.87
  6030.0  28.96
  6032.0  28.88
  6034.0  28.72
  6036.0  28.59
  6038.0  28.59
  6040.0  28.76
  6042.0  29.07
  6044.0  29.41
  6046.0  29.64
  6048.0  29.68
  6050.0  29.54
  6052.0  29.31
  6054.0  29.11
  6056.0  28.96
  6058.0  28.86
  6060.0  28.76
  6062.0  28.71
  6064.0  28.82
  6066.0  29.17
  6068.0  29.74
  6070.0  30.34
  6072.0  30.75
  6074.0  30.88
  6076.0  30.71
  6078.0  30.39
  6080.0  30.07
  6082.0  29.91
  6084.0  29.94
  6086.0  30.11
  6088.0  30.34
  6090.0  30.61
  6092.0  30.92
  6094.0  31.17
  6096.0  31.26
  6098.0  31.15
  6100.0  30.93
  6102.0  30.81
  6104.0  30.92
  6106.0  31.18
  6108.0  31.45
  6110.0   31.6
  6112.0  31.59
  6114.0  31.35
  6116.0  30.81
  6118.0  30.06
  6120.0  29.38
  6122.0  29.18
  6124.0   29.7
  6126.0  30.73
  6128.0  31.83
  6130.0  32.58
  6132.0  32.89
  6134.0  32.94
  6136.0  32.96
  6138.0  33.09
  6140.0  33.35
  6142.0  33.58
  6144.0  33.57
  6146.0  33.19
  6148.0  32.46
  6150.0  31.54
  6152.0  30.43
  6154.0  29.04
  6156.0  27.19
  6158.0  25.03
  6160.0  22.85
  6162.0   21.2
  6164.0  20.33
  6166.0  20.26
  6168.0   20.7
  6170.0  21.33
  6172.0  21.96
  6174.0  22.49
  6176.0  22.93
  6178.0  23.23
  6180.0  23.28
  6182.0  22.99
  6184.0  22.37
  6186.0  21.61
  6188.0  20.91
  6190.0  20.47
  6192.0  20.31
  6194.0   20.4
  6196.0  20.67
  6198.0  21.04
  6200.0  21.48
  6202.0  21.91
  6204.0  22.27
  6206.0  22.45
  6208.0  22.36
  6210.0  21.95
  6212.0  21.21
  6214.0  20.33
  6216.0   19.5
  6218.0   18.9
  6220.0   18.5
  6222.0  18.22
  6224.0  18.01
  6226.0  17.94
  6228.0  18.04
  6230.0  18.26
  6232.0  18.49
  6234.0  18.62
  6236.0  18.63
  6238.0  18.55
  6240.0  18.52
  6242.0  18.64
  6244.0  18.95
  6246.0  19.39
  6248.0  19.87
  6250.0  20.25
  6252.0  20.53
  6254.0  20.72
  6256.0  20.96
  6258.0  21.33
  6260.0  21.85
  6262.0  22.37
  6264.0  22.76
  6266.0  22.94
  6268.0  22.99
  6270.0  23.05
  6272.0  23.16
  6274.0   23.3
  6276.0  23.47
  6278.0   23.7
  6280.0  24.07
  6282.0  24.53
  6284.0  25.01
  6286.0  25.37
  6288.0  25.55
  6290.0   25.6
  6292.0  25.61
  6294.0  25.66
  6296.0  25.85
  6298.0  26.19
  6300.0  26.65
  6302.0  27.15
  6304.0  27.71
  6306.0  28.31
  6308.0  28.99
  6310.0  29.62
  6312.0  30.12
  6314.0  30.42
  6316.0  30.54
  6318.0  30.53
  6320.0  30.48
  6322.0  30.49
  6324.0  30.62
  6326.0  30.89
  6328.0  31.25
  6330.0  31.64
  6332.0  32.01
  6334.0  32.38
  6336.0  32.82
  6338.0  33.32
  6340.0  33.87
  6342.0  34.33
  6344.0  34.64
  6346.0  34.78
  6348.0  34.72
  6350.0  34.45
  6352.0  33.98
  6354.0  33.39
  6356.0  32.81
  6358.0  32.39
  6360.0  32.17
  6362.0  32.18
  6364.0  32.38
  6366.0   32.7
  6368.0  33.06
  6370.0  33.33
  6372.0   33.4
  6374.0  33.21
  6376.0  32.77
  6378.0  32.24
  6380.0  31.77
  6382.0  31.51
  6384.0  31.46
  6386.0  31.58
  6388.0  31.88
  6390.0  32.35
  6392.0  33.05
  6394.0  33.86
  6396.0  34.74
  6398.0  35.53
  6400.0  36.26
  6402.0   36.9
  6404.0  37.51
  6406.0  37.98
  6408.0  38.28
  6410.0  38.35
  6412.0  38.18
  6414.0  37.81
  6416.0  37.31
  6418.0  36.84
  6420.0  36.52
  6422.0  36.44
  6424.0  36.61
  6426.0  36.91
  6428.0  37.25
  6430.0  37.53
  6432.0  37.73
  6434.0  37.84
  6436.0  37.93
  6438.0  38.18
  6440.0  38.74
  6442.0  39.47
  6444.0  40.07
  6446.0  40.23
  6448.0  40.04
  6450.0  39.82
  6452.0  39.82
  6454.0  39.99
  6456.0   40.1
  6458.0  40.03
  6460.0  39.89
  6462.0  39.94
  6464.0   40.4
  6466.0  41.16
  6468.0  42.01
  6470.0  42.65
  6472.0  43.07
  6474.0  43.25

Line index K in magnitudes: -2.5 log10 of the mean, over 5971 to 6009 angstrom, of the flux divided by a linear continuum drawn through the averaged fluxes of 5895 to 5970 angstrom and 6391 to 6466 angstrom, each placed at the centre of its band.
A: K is -0.084 mag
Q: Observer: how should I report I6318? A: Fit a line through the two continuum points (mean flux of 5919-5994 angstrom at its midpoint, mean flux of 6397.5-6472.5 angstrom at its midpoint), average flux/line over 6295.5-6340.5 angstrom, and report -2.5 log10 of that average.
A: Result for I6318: 0.16 mag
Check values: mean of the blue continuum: 22.8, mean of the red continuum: 38.7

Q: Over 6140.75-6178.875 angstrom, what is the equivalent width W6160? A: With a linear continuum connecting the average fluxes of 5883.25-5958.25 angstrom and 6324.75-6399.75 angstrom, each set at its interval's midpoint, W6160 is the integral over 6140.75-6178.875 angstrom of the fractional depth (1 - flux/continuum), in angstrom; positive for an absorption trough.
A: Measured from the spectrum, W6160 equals 1.2 angstrom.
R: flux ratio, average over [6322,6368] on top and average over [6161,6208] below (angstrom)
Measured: 1.52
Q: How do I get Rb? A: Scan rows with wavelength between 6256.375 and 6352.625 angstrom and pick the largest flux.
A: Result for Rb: 34.78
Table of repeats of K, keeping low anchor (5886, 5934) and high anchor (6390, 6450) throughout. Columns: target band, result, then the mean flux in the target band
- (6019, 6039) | -0.24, 28.4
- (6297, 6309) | 0.20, 27.5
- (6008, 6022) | -0.18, 26.4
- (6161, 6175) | 0.30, 21.2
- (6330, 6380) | 0.06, 33.2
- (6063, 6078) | -0.23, 30.1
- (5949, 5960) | -0.10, 22.1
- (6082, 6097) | -0.21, 30.6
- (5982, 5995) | -0.17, 25.1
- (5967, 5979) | -0.12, 23.3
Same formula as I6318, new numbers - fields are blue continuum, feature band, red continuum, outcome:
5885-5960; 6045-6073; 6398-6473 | -0.181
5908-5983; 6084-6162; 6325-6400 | -0.151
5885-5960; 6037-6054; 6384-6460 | -0.209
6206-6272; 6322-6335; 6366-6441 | -0.106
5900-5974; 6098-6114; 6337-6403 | -0.193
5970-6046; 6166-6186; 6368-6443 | 0.335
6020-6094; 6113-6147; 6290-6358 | -0.072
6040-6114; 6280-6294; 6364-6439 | 0.307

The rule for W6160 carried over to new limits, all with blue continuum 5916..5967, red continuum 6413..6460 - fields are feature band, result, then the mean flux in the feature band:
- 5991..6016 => -1.6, 25.7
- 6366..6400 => 3.4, 33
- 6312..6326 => 1.6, 30.5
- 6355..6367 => 1.2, 32.4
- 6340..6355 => 0.5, 34.3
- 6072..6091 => -2.6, 30.4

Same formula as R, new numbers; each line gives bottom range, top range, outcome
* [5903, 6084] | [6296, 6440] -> 1.32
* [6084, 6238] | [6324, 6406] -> 1.29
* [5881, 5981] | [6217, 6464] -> 1.48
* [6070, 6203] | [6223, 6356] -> 0.93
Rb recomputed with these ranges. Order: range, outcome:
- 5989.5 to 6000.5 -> 26.09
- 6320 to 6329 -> 31.25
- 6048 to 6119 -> 31.6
